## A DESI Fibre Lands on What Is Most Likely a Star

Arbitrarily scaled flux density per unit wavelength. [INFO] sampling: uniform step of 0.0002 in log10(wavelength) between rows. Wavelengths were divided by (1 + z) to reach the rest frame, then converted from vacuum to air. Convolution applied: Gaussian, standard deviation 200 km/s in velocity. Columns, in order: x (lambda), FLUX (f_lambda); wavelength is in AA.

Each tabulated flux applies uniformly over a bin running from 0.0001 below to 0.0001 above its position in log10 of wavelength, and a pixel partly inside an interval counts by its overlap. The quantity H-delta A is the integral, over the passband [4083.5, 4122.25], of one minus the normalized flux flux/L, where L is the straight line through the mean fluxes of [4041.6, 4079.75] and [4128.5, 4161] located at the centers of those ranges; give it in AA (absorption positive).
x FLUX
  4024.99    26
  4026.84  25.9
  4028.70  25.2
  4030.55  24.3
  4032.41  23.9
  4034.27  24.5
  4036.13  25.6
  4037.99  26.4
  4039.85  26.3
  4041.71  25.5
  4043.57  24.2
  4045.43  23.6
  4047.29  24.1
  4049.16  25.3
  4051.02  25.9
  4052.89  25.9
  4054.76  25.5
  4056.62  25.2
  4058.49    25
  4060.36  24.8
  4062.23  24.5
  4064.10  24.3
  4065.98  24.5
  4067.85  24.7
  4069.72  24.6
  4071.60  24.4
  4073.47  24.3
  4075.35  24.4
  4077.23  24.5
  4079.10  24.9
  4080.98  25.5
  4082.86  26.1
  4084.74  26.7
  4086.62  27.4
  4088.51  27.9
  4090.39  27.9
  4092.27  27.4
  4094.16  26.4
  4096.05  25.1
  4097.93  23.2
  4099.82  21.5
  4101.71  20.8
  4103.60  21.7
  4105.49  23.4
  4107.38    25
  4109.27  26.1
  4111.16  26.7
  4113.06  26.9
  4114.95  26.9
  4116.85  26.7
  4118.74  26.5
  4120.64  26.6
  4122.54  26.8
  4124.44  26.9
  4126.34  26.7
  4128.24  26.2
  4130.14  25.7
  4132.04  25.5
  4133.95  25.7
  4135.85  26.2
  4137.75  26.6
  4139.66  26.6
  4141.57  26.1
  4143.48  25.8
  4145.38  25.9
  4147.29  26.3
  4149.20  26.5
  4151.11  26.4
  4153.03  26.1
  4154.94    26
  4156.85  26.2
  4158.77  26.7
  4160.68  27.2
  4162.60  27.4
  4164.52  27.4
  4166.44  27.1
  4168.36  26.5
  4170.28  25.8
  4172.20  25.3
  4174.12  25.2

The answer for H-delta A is -0.1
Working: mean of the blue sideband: 24.8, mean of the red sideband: 26.2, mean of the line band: 25.6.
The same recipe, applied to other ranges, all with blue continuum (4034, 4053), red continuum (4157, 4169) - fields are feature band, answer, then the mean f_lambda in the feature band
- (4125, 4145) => 0.3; 26.1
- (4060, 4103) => 1.3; 25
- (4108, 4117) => -0.1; 26.6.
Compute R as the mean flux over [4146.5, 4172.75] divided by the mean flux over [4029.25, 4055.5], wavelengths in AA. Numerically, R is 1.06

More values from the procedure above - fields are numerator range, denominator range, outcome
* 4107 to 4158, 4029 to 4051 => 1.05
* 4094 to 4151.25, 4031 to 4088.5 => 1.02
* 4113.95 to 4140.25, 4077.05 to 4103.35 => 1.04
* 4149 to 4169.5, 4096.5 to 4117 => 1.09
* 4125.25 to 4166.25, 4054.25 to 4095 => 1.03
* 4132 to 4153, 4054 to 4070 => 1.06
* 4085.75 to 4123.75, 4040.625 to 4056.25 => 1.02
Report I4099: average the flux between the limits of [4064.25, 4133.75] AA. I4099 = 25.4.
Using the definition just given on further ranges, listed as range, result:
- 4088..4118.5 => 25.2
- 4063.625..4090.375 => 25.4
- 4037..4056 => 25.3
